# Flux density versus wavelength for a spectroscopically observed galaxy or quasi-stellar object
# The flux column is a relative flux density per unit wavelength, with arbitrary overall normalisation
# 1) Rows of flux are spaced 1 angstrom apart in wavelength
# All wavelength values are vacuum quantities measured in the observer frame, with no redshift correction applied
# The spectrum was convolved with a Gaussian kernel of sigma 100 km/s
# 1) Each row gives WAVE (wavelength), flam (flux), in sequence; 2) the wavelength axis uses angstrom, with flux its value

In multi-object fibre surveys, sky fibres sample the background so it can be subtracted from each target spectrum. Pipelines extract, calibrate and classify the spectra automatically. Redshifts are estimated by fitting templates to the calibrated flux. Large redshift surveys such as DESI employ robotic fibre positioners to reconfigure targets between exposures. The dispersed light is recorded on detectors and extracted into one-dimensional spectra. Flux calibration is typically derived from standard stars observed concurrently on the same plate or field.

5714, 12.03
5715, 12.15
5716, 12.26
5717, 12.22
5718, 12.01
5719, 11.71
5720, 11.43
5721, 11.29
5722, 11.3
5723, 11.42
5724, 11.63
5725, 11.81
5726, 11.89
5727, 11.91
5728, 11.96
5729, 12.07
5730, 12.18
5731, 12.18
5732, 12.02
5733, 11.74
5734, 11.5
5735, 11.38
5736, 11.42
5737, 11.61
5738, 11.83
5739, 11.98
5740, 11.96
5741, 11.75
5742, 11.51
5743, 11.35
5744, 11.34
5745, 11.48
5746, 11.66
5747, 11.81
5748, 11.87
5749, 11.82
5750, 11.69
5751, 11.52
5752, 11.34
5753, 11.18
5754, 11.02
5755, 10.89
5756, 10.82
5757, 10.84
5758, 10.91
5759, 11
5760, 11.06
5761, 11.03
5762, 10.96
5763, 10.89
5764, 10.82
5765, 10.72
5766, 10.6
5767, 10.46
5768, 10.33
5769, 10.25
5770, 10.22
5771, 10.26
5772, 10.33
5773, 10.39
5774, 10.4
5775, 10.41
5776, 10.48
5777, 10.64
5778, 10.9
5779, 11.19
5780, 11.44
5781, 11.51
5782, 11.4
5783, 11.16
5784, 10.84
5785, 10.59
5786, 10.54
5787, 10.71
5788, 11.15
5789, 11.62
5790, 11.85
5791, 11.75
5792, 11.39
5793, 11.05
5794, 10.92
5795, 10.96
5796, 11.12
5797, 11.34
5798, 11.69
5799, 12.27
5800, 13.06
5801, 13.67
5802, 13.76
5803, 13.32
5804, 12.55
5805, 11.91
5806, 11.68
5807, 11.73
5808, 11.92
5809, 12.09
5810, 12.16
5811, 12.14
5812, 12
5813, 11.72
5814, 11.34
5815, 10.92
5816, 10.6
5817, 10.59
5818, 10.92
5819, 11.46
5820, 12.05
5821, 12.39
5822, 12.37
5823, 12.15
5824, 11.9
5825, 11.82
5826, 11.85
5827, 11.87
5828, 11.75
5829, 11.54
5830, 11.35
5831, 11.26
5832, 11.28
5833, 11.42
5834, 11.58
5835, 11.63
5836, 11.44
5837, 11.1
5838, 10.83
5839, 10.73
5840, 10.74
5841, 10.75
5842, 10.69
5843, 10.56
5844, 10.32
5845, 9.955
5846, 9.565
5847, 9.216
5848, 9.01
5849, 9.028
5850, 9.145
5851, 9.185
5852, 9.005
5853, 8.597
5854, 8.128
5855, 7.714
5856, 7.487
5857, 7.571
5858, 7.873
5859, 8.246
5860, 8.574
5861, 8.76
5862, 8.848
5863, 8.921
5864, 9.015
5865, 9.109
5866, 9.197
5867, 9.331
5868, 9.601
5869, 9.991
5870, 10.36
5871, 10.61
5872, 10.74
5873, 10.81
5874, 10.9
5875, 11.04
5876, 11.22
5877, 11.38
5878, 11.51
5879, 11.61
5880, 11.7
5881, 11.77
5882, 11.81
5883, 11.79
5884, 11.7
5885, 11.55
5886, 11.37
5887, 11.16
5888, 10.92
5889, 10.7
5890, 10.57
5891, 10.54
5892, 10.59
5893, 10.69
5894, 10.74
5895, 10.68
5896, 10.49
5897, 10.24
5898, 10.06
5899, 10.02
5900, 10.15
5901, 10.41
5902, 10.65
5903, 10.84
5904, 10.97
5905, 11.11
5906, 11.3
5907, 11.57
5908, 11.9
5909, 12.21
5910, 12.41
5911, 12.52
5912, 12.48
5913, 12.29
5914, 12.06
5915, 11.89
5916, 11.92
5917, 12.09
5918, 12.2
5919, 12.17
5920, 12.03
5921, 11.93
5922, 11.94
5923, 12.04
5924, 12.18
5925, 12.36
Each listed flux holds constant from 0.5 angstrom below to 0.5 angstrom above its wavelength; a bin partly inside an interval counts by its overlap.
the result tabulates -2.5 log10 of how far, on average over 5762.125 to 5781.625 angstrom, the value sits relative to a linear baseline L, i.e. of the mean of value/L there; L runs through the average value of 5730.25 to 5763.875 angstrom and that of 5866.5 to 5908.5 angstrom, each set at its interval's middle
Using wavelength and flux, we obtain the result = 0.07 mag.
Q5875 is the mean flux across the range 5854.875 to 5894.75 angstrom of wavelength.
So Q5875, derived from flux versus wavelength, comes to 10.2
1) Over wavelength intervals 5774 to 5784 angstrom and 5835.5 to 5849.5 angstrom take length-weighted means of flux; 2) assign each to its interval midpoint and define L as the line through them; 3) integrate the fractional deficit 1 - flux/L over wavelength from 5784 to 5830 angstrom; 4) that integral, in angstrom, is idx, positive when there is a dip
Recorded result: -4.6 angstrom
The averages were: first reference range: 11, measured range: 11.7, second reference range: 10.3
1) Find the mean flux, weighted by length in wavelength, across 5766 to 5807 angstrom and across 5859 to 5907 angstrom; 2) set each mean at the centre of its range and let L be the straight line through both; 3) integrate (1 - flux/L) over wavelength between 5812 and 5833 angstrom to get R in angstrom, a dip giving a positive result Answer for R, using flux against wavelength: -1.1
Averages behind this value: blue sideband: 11.3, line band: 11.6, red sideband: 10.5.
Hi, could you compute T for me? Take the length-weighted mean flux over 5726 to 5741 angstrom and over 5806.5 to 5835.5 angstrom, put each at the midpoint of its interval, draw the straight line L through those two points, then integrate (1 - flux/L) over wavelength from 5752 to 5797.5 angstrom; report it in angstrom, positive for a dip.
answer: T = 3.3 angstrom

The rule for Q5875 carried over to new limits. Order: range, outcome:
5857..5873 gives 9.27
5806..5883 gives 10.6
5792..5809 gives 12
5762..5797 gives 10.9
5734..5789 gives 11.1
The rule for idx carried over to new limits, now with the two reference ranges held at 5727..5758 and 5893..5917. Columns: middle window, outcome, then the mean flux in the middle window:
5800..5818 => -0.9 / 12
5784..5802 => -0.1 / 11.6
